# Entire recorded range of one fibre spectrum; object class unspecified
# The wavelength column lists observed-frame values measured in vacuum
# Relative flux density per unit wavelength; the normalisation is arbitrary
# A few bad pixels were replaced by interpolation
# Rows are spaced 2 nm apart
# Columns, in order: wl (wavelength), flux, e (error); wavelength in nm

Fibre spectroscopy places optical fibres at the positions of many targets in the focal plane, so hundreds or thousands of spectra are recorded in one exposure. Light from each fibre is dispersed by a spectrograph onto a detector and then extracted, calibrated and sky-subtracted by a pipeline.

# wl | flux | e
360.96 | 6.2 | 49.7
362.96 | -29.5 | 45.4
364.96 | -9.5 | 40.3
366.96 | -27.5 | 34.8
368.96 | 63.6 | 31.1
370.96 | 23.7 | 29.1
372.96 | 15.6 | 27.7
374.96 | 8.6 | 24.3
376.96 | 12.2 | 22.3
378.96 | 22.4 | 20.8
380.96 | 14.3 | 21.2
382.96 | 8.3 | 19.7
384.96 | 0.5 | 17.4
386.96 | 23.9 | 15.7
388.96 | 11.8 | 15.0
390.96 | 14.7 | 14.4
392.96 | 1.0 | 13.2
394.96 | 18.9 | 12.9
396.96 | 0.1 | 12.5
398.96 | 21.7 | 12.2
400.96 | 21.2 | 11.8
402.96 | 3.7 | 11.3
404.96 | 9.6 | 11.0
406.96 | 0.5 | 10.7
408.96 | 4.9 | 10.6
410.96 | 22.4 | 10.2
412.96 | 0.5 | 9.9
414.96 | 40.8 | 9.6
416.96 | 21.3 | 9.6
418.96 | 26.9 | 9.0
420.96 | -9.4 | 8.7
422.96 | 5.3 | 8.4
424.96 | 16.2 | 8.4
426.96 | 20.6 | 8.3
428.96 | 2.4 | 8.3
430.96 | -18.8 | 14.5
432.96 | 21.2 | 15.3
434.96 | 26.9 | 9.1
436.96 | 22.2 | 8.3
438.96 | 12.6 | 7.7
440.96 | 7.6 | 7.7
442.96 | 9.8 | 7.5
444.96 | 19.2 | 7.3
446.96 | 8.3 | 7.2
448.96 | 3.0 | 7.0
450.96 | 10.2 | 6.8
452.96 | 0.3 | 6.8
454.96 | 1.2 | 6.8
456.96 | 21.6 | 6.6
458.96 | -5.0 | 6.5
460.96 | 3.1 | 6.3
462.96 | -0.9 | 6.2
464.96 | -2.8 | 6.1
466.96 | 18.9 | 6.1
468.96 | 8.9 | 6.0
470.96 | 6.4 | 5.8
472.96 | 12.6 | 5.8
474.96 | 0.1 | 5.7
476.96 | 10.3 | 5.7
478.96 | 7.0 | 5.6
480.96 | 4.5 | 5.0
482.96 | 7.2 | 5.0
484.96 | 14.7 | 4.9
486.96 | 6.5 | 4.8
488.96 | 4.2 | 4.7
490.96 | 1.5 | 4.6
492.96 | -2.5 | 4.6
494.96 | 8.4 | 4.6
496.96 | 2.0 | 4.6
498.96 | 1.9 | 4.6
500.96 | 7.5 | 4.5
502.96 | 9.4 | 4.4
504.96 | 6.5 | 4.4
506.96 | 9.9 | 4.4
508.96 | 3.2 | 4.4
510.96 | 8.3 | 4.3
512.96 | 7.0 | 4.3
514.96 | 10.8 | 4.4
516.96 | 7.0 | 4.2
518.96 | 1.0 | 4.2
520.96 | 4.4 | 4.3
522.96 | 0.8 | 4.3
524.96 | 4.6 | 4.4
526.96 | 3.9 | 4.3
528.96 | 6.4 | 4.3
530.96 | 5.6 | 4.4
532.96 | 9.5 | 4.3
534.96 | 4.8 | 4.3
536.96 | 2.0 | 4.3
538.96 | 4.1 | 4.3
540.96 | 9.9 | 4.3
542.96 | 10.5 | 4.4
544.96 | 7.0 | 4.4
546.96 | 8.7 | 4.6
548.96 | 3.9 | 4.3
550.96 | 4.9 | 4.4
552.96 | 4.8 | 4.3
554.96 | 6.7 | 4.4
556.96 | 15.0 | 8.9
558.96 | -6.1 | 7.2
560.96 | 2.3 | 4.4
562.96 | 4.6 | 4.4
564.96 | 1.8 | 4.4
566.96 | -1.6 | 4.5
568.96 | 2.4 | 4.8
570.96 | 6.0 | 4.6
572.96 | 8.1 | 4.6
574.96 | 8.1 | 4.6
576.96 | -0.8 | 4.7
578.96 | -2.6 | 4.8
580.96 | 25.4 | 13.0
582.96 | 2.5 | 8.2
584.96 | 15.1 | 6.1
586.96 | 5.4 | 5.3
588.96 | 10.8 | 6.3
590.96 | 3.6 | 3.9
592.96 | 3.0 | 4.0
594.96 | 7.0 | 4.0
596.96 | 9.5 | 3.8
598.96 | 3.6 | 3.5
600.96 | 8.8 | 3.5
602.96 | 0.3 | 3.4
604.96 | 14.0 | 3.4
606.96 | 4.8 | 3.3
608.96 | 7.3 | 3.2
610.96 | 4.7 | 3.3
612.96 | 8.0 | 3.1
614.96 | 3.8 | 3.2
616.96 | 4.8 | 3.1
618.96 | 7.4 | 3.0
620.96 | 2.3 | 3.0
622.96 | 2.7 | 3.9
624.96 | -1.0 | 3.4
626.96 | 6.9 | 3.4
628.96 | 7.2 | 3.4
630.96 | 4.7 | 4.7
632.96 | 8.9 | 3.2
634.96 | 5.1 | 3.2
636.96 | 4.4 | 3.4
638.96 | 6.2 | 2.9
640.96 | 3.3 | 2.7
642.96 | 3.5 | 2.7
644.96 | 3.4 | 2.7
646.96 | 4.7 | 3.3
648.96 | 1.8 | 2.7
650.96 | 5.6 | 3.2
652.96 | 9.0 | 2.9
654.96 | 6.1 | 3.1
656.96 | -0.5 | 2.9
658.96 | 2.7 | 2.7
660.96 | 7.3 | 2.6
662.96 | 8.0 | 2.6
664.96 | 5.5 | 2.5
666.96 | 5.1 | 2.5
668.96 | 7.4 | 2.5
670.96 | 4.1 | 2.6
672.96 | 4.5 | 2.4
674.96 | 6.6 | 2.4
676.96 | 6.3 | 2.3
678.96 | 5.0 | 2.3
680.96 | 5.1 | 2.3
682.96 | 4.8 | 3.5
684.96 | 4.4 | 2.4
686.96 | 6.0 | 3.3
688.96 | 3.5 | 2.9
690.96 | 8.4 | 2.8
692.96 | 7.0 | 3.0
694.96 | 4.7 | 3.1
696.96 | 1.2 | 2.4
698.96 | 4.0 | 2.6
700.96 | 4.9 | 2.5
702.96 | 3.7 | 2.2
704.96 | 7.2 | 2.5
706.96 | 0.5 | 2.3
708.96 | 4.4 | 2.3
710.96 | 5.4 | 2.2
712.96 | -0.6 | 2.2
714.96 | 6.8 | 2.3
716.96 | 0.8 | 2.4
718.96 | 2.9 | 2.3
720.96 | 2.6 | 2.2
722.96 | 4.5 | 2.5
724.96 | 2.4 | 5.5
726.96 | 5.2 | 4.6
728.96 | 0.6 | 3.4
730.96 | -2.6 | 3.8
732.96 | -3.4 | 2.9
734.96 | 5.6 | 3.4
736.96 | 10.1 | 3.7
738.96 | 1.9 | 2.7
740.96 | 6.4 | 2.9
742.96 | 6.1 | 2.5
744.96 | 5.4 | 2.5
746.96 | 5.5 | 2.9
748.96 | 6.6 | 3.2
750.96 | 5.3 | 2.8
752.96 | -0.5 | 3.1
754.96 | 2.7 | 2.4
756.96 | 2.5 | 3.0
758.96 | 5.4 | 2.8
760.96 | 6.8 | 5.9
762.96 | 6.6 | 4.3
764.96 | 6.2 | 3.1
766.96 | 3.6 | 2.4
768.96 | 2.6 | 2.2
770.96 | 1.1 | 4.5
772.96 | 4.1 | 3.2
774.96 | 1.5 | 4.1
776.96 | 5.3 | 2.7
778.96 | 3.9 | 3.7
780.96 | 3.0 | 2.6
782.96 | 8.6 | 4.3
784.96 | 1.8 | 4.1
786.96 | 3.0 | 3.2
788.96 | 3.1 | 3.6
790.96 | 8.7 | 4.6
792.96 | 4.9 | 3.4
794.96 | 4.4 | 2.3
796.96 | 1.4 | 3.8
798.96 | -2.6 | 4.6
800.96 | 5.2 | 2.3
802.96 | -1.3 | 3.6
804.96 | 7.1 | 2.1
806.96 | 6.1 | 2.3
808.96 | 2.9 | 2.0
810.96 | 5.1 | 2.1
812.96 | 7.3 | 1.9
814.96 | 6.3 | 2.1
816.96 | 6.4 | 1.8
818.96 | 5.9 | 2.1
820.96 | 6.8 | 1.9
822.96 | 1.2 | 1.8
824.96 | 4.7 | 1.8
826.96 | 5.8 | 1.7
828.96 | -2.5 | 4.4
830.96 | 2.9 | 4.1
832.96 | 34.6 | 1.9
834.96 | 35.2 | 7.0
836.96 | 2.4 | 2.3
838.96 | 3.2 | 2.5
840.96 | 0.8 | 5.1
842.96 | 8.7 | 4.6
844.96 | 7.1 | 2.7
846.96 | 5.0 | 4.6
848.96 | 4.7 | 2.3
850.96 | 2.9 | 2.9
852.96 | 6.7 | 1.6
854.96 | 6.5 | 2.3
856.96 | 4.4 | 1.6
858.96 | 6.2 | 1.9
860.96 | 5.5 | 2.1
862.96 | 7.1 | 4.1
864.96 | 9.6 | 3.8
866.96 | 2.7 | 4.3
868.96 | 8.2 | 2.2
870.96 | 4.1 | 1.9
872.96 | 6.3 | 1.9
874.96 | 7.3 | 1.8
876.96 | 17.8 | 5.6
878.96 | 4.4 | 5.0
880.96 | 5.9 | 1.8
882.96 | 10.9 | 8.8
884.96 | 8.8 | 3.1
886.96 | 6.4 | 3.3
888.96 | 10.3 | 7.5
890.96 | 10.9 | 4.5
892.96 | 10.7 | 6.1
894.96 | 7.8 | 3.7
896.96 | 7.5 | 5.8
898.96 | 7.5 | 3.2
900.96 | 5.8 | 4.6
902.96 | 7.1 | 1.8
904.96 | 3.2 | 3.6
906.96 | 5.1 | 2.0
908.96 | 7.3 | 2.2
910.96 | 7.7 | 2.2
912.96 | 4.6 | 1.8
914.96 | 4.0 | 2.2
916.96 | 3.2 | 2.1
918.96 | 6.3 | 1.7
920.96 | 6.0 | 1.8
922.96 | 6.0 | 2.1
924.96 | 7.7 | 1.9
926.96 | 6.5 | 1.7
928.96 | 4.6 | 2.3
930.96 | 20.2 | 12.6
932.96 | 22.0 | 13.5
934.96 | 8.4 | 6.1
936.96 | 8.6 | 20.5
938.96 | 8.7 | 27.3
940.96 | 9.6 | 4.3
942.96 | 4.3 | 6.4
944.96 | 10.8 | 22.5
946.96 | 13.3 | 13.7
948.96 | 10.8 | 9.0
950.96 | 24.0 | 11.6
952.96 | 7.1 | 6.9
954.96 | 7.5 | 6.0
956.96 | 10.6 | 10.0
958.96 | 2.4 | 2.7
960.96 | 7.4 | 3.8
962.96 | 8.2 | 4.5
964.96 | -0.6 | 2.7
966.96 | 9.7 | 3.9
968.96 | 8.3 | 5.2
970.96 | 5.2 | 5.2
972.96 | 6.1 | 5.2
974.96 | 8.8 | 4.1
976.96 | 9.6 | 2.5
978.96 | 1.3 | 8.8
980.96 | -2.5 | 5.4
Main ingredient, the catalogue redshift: 1.23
